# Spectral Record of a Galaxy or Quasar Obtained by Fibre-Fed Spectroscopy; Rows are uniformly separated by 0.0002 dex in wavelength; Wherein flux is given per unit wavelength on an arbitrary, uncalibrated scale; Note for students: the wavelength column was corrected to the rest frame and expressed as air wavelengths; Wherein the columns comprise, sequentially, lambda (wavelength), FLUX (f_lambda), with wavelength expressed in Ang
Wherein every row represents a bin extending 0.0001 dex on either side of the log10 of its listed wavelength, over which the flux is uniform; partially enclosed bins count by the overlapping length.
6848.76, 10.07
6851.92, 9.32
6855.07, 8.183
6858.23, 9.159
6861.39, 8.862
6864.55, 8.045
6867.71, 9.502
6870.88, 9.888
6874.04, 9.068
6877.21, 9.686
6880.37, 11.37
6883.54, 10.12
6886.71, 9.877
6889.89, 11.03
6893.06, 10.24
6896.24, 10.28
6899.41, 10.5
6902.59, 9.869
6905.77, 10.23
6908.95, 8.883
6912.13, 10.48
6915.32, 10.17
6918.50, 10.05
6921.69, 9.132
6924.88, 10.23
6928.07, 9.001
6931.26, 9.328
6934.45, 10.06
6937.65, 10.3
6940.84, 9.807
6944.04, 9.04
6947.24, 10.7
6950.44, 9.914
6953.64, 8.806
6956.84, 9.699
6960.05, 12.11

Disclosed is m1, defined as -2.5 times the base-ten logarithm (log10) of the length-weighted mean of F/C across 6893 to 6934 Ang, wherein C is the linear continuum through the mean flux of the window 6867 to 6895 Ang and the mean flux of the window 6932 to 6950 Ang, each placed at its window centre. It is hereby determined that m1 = 0.02 mag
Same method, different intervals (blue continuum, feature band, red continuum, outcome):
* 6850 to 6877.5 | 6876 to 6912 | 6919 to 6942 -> -0.095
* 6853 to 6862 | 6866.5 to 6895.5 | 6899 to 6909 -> -0.082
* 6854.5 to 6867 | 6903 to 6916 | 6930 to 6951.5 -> -0.057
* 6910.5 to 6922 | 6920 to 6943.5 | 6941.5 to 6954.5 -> 0.022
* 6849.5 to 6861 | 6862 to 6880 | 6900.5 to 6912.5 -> -0.015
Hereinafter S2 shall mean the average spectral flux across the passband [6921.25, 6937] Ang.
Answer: 9.62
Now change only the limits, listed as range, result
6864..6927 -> 9.96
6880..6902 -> 10.4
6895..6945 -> 9.84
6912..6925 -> 9.93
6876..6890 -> 10.4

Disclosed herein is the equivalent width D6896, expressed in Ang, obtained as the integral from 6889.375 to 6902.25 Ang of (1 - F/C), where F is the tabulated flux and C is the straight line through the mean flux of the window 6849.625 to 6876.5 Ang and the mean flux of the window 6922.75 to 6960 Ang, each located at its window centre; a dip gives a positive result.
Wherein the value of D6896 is -1.4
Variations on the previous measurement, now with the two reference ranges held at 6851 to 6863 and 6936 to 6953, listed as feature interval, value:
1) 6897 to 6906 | -0.8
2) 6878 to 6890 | -1.7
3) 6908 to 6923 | -0.4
